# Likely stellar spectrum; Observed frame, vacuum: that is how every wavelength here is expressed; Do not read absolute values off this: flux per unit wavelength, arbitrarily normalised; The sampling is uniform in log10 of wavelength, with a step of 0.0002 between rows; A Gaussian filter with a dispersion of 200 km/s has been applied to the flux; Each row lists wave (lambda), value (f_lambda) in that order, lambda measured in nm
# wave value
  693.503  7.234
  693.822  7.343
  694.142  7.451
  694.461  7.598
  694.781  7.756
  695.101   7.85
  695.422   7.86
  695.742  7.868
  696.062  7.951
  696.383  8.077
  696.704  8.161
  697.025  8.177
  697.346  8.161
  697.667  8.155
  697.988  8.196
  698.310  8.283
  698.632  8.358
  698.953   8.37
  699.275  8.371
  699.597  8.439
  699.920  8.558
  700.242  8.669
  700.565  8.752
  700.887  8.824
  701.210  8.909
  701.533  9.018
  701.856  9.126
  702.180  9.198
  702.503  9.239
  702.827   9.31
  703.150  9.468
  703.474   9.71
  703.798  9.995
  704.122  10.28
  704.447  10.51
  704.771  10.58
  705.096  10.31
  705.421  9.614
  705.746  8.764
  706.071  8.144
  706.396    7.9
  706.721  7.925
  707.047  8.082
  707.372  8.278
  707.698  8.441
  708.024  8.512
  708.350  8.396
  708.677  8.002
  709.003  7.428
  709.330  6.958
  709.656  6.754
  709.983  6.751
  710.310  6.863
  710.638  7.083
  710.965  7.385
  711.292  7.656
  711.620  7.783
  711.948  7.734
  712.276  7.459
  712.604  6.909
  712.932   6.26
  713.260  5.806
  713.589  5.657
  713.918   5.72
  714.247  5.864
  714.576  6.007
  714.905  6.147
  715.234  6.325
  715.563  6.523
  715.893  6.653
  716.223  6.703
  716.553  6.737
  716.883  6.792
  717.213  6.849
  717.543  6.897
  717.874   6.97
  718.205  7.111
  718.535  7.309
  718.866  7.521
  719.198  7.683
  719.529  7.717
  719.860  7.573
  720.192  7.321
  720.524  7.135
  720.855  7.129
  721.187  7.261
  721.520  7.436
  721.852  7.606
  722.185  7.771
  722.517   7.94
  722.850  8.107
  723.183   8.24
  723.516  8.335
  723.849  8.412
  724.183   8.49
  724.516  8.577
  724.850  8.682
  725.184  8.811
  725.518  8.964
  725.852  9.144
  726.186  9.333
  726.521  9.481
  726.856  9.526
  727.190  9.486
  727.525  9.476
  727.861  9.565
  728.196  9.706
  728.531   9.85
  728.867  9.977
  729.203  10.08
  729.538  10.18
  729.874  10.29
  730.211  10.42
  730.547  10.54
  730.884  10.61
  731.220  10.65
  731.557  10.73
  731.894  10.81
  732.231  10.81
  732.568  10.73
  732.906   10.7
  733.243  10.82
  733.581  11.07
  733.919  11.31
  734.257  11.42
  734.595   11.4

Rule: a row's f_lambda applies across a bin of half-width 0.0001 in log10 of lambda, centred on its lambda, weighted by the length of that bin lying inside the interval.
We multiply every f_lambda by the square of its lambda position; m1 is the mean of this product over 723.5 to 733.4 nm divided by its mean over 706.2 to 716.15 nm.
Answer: 1.45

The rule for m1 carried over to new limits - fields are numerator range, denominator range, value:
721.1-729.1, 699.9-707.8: 1.02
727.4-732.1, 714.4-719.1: 1.57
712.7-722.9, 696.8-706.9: 0.81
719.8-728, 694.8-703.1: 1.06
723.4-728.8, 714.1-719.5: 1.38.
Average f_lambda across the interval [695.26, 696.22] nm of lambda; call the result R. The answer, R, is 7.89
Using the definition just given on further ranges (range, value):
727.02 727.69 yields 9.49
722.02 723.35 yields 8.02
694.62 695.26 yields 7.8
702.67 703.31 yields 9.4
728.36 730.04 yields 10.1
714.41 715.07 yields 6.08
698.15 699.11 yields 8.34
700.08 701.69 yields 8.84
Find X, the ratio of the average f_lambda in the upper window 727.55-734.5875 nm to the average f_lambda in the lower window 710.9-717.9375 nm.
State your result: 1.6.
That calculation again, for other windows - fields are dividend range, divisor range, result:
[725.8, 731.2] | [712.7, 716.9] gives 1.59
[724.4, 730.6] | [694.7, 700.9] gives 1.16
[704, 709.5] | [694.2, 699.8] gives 1.08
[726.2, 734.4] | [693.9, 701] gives 1.26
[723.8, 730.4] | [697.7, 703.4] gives 1.08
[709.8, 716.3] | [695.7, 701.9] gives 0.79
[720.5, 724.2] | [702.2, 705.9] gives 0.80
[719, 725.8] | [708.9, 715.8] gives 1.19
